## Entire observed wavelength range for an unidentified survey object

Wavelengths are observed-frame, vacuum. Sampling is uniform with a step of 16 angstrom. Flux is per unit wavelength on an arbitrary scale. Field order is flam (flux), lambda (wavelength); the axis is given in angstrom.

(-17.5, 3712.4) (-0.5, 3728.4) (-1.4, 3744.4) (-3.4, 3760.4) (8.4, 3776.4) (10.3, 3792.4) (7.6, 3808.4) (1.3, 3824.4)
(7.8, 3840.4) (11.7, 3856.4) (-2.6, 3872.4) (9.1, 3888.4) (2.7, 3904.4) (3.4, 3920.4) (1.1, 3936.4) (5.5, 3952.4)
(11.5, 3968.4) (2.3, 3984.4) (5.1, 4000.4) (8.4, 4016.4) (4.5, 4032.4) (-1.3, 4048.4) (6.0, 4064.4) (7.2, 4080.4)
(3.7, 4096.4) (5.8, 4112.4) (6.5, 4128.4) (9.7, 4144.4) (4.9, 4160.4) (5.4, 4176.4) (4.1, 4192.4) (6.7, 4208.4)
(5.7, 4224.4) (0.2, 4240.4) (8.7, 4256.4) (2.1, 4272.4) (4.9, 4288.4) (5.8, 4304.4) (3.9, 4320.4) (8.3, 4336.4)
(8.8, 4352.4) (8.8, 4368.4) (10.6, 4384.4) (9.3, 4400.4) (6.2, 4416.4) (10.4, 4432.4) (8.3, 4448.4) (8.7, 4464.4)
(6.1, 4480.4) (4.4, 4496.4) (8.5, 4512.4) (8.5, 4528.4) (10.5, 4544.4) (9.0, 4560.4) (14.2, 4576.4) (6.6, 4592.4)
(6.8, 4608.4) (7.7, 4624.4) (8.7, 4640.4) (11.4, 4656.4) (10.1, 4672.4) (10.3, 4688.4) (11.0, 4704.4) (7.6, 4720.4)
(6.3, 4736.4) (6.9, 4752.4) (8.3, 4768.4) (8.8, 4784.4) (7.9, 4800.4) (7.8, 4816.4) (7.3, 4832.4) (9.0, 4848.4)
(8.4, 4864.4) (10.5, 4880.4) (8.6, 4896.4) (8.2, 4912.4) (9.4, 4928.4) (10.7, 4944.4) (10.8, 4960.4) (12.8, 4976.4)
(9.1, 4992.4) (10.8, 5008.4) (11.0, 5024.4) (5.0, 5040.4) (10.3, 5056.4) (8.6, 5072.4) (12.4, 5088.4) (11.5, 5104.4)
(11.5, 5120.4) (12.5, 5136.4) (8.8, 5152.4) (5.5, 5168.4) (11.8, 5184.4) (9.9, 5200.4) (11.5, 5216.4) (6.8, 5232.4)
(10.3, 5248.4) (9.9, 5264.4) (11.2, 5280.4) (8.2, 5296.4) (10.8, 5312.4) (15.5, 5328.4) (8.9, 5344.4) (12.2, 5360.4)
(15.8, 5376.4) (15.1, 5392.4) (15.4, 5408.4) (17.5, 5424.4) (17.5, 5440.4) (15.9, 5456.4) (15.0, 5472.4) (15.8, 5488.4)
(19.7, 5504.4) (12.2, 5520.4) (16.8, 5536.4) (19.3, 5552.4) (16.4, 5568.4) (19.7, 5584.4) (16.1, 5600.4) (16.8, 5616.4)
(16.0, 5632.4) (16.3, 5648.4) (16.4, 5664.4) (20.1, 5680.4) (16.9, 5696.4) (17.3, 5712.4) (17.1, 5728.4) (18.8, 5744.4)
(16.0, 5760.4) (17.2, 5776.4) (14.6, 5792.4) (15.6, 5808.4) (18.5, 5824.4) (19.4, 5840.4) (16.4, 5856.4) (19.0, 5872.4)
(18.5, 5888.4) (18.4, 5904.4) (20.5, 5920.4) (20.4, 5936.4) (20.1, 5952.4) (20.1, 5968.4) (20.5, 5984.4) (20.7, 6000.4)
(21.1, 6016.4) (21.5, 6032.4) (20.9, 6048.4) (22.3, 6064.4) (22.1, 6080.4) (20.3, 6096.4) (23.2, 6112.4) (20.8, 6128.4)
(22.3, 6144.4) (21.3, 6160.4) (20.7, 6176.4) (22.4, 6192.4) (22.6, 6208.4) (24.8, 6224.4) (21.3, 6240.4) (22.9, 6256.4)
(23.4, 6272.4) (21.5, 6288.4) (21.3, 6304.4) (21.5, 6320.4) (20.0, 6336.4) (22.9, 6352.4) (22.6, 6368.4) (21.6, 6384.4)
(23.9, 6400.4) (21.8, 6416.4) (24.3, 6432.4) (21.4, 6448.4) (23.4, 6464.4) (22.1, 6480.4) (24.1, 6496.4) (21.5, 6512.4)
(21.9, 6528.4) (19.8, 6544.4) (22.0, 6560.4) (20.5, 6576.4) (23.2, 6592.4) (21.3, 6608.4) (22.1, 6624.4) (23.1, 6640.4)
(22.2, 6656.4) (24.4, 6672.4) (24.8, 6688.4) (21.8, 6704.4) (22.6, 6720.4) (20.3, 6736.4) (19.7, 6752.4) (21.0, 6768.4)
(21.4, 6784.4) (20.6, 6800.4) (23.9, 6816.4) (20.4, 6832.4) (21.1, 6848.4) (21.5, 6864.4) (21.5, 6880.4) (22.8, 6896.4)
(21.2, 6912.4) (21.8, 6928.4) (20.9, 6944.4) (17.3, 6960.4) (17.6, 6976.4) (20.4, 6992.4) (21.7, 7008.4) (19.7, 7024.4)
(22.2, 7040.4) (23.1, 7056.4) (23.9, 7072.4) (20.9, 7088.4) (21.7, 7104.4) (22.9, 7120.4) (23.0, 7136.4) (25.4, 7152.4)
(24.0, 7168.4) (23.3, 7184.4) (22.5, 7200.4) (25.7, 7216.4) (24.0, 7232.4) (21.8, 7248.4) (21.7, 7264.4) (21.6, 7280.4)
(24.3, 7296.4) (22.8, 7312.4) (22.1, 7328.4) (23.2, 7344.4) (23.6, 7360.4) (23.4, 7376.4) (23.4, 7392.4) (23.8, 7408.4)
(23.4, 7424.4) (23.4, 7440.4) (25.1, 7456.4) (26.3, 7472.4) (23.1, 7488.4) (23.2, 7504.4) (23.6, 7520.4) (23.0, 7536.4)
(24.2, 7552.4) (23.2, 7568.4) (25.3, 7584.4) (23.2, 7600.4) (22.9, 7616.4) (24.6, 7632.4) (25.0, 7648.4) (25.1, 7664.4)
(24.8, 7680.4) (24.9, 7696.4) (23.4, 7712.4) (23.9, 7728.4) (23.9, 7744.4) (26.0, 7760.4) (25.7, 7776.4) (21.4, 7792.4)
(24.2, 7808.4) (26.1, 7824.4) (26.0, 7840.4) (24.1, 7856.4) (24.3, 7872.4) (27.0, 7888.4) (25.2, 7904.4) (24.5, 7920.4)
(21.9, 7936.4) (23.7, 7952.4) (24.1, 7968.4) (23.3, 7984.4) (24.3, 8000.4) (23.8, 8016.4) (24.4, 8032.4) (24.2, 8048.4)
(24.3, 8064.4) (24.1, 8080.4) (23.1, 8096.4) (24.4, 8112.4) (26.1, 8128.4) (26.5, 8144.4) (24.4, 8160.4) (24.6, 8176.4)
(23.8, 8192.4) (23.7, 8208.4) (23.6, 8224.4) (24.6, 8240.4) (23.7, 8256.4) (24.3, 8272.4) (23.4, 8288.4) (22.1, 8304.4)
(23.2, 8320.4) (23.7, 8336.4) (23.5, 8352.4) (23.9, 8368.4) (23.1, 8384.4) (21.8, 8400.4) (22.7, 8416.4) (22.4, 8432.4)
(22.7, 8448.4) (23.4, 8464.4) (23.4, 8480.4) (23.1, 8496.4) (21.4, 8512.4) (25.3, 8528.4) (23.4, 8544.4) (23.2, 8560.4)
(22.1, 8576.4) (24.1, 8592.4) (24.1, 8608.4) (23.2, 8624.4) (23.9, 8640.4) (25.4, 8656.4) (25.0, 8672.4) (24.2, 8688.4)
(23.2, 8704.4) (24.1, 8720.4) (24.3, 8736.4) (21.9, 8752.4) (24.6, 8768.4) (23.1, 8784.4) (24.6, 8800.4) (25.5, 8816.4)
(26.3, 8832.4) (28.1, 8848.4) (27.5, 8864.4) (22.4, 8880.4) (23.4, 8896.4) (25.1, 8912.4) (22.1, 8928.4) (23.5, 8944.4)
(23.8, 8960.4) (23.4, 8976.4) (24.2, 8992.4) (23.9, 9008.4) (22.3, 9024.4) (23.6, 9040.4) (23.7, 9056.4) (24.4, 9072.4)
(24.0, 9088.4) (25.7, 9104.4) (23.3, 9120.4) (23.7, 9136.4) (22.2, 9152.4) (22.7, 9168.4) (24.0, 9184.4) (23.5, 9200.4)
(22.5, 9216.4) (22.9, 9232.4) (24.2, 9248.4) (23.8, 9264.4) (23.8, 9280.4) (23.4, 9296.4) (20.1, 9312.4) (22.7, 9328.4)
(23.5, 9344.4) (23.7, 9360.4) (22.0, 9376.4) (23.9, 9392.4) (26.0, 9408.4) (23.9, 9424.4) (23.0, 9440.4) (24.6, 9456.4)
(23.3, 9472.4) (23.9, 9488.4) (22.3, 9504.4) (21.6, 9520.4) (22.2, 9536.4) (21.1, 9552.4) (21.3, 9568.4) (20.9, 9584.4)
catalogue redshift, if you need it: 0.347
